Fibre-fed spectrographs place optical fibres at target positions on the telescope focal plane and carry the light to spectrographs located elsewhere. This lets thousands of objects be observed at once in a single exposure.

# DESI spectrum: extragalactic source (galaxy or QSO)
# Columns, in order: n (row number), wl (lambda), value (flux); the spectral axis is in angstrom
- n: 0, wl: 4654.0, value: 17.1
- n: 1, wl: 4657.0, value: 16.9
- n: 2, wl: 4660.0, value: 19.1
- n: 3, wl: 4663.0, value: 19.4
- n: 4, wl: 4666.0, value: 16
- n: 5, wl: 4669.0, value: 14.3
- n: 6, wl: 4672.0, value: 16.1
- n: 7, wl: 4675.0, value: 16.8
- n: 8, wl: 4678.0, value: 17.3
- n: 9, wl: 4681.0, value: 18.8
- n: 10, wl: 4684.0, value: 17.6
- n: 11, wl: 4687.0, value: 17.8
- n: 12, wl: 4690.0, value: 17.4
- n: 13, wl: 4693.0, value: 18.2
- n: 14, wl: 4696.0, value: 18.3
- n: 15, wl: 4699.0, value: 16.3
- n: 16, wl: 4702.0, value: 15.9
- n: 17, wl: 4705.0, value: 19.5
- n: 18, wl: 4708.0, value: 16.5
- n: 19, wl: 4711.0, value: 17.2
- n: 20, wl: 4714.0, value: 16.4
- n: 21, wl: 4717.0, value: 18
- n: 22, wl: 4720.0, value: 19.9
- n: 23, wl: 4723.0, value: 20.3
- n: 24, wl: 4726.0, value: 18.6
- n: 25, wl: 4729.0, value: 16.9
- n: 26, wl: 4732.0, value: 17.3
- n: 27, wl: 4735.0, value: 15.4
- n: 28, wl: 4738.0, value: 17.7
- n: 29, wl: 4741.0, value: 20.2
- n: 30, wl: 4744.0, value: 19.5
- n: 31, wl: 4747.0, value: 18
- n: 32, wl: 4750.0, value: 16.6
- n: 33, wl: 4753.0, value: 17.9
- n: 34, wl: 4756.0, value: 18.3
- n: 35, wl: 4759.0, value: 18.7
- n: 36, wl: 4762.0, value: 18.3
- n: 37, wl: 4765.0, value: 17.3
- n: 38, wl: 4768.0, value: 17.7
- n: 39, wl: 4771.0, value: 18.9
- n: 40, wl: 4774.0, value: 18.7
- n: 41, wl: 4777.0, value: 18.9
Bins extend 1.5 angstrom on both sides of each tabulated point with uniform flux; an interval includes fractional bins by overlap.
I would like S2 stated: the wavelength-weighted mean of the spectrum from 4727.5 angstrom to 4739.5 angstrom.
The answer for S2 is 16.8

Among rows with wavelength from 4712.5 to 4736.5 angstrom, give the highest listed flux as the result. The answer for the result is 20.3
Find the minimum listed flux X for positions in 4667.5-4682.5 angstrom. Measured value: 14.3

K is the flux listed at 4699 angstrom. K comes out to 16.3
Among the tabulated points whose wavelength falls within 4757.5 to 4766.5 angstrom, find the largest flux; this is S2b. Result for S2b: 18.7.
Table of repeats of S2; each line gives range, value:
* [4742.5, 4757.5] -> 18.1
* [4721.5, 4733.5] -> 18.3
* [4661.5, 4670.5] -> 16.6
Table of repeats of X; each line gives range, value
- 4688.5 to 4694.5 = 17.4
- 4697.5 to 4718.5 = 15.9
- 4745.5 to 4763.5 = 16.6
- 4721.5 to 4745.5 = 15.4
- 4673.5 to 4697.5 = 16.8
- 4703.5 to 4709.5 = 16.5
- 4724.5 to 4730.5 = 16.9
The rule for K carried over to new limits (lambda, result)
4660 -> 19.1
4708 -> 16.5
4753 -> 17.9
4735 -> 15.4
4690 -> 17.4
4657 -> 16.9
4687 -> 17.8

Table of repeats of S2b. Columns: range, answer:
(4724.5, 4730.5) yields 18.6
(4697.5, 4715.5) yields 19.5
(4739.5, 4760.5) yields 20.2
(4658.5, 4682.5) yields 19.4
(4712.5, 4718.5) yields 18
